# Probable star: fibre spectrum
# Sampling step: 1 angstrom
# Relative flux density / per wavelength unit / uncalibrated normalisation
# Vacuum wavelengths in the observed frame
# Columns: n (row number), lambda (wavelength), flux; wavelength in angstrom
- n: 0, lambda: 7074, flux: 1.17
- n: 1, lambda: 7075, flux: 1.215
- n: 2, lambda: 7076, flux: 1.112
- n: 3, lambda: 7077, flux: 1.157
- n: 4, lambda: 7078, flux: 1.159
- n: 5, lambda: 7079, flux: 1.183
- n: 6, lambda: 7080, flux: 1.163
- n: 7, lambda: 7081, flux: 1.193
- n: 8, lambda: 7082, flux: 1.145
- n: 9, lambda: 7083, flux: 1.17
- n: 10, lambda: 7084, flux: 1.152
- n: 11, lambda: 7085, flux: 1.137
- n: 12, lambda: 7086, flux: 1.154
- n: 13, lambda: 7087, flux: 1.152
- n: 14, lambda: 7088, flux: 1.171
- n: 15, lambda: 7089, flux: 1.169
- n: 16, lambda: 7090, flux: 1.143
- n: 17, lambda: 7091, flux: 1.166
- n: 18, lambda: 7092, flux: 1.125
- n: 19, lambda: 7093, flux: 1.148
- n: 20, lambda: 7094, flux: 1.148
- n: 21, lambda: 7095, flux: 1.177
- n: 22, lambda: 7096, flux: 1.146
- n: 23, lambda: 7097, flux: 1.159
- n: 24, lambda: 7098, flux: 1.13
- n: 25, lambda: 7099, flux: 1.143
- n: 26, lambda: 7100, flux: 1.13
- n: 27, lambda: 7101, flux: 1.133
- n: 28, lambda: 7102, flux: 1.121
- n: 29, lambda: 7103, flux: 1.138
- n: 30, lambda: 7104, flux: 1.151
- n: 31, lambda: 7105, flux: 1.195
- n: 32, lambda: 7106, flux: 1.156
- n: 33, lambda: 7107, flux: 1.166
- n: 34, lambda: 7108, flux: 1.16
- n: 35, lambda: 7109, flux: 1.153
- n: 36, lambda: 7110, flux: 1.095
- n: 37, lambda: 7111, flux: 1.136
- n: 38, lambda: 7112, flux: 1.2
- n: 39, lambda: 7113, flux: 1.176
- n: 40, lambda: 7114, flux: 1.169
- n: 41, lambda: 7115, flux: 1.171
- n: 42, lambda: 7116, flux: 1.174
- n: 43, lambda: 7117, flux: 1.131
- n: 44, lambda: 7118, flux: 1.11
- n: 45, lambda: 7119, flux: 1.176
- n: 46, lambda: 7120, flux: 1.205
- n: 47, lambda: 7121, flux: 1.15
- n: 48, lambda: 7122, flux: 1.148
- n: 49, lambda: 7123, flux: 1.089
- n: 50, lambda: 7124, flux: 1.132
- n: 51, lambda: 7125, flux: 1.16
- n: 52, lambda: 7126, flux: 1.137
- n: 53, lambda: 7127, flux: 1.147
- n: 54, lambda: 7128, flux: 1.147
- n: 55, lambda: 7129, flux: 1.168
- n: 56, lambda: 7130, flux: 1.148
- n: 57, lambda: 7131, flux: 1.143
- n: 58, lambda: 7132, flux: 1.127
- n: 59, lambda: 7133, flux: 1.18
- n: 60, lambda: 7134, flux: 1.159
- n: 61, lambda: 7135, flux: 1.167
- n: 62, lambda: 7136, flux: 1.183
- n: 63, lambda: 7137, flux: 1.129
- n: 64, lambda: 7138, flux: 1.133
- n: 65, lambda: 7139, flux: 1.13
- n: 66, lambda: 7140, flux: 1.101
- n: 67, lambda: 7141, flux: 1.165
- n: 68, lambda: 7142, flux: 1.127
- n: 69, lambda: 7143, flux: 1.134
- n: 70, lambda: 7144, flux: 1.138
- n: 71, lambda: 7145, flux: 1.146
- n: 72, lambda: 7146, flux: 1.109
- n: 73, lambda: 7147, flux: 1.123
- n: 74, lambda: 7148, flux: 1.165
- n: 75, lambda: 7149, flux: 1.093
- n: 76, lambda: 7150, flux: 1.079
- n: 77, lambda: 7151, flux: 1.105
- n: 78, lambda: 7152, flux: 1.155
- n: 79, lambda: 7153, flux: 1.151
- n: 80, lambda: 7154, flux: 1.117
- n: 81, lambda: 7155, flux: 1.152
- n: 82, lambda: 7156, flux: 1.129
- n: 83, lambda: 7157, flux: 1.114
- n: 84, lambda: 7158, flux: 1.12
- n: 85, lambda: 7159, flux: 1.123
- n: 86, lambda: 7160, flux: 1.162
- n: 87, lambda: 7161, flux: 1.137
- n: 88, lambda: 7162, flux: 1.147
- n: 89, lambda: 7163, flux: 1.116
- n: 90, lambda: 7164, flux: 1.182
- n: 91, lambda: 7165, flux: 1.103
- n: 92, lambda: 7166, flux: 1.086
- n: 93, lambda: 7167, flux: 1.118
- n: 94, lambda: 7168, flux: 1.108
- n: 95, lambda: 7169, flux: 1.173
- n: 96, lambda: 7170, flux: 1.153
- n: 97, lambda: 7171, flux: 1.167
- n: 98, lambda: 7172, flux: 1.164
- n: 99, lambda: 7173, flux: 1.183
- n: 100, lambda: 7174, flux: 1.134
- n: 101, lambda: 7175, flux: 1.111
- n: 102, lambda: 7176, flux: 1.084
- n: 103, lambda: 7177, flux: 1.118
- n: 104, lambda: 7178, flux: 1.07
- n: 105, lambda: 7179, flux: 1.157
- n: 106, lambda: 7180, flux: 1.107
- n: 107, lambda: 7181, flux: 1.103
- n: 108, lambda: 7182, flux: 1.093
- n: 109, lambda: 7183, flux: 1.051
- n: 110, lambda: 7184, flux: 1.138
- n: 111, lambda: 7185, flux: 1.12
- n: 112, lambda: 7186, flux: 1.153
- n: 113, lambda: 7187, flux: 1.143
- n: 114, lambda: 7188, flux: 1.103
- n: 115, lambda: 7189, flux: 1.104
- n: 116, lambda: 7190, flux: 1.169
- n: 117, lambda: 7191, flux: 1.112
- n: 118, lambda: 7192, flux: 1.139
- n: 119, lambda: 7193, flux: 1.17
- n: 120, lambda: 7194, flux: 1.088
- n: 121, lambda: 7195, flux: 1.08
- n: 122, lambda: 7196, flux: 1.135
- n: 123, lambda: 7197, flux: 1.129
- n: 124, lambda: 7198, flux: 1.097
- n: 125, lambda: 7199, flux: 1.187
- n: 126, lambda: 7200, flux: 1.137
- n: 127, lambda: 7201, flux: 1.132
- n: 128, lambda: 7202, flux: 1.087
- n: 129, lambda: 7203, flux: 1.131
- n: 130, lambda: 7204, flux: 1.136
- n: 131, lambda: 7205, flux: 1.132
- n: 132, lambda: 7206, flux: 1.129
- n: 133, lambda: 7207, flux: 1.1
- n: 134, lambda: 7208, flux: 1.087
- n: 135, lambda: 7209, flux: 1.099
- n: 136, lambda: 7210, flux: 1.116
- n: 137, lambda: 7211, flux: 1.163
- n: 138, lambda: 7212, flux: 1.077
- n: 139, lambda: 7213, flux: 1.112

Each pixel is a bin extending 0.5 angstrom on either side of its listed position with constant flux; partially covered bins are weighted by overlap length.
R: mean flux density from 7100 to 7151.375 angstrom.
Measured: 1.14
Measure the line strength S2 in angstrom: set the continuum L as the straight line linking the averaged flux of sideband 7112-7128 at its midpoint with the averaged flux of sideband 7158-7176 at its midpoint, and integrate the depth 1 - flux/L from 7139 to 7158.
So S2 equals 0.3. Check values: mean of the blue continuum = 1.15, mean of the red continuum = 1.14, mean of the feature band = 1.13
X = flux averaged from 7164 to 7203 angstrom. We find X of 1.12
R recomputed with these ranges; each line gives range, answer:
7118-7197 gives 1.13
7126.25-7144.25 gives 1.15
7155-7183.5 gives 1.13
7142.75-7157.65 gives 1.13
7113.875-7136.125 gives 1.15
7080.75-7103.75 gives 1.15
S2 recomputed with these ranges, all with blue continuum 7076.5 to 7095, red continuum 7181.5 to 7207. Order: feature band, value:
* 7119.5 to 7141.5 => -0.1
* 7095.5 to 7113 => 0.1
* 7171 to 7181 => 0.0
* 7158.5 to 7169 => 0.0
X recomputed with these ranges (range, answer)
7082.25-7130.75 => 1.15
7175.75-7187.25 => 1.11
